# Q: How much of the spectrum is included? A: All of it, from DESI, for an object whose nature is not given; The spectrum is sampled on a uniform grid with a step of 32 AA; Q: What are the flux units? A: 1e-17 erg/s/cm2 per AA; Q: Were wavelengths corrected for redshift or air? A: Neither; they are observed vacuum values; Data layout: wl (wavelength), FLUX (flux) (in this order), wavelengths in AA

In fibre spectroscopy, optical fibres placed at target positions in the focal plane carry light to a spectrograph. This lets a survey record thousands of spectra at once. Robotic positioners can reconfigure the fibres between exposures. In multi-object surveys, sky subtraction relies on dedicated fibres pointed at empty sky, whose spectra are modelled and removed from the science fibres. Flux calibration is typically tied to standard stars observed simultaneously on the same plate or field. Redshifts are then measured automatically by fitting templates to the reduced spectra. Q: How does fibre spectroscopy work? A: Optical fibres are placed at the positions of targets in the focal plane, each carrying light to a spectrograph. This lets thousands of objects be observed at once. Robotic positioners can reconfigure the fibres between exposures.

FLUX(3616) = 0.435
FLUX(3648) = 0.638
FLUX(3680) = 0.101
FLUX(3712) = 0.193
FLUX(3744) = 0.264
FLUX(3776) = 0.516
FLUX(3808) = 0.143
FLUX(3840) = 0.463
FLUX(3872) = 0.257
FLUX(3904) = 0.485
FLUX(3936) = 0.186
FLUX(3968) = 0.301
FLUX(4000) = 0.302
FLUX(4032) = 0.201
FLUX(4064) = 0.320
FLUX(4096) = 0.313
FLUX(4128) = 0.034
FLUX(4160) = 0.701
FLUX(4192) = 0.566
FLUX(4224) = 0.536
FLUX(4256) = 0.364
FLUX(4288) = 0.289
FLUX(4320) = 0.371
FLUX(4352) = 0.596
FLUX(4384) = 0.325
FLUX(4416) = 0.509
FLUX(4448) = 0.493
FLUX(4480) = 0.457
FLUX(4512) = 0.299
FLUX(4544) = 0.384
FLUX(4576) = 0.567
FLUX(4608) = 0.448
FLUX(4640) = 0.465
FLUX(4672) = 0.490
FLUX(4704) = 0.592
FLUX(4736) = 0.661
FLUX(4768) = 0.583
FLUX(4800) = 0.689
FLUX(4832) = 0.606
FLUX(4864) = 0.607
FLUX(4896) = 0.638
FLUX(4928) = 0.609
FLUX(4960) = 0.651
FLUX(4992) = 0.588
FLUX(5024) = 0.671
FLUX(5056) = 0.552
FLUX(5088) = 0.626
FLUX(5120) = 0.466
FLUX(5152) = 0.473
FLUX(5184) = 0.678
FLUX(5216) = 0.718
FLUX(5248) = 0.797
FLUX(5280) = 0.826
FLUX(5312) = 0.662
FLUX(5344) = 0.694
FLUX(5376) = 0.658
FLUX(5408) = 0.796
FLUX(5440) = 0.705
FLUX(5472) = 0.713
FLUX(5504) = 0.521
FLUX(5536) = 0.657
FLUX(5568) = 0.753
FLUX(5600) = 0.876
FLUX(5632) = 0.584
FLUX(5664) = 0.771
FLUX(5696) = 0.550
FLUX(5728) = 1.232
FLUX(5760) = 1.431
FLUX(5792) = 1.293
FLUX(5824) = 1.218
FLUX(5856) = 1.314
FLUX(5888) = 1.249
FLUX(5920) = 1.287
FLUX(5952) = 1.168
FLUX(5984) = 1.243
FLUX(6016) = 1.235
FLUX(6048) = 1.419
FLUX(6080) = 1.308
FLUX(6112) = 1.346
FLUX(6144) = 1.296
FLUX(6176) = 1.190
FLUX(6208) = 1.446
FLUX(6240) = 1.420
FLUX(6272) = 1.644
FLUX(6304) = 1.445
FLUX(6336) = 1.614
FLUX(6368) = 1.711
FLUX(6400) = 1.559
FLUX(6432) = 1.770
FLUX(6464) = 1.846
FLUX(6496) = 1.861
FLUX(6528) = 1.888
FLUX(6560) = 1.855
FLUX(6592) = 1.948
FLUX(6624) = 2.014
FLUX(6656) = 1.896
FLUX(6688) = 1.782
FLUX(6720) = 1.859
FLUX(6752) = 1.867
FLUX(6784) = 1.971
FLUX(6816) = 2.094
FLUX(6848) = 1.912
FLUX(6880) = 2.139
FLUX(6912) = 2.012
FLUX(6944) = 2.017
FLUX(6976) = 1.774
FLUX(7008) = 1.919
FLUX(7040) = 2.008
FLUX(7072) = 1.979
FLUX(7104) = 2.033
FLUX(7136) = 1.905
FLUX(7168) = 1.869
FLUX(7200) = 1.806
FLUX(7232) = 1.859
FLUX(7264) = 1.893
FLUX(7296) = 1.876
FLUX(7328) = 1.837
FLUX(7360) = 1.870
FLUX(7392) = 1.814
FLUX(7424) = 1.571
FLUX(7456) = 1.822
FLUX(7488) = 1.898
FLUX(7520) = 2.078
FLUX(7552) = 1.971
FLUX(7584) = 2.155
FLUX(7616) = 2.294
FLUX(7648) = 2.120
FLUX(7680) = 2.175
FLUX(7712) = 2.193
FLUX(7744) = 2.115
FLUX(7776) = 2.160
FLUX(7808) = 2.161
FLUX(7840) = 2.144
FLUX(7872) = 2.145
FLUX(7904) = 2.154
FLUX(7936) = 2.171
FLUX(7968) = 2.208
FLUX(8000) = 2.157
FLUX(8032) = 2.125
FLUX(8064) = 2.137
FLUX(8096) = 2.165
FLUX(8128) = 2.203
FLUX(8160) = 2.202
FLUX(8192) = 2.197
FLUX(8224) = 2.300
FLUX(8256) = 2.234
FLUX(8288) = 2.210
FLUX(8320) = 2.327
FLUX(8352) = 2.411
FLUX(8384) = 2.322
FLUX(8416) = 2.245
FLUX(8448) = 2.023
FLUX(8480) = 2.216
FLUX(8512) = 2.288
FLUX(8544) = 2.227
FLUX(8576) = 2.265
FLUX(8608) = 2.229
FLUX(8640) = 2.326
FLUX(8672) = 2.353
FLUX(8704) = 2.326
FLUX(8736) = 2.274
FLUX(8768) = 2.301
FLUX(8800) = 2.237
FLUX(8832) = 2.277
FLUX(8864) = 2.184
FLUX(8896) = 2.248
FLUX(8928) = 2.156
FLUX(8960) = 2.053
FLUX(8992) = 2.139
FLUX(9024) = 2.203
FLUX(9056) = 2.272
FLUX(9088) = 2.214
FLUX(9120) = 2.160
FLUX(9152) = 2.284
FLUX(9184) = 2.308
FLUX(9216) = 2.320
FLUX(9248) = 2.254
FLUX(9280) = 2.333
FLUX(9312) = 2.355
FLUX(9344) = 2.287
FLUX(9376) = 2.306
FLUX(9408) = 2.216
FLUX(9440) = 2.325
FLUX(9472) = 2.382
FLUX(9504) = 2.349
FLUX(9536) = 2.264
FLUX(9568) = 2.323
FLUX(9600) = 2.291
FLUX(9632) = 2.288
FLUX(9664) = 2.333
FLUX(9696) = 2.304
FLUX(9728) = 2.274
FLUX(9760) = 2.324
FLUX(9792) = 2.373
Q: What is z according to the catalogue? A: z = 0.434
